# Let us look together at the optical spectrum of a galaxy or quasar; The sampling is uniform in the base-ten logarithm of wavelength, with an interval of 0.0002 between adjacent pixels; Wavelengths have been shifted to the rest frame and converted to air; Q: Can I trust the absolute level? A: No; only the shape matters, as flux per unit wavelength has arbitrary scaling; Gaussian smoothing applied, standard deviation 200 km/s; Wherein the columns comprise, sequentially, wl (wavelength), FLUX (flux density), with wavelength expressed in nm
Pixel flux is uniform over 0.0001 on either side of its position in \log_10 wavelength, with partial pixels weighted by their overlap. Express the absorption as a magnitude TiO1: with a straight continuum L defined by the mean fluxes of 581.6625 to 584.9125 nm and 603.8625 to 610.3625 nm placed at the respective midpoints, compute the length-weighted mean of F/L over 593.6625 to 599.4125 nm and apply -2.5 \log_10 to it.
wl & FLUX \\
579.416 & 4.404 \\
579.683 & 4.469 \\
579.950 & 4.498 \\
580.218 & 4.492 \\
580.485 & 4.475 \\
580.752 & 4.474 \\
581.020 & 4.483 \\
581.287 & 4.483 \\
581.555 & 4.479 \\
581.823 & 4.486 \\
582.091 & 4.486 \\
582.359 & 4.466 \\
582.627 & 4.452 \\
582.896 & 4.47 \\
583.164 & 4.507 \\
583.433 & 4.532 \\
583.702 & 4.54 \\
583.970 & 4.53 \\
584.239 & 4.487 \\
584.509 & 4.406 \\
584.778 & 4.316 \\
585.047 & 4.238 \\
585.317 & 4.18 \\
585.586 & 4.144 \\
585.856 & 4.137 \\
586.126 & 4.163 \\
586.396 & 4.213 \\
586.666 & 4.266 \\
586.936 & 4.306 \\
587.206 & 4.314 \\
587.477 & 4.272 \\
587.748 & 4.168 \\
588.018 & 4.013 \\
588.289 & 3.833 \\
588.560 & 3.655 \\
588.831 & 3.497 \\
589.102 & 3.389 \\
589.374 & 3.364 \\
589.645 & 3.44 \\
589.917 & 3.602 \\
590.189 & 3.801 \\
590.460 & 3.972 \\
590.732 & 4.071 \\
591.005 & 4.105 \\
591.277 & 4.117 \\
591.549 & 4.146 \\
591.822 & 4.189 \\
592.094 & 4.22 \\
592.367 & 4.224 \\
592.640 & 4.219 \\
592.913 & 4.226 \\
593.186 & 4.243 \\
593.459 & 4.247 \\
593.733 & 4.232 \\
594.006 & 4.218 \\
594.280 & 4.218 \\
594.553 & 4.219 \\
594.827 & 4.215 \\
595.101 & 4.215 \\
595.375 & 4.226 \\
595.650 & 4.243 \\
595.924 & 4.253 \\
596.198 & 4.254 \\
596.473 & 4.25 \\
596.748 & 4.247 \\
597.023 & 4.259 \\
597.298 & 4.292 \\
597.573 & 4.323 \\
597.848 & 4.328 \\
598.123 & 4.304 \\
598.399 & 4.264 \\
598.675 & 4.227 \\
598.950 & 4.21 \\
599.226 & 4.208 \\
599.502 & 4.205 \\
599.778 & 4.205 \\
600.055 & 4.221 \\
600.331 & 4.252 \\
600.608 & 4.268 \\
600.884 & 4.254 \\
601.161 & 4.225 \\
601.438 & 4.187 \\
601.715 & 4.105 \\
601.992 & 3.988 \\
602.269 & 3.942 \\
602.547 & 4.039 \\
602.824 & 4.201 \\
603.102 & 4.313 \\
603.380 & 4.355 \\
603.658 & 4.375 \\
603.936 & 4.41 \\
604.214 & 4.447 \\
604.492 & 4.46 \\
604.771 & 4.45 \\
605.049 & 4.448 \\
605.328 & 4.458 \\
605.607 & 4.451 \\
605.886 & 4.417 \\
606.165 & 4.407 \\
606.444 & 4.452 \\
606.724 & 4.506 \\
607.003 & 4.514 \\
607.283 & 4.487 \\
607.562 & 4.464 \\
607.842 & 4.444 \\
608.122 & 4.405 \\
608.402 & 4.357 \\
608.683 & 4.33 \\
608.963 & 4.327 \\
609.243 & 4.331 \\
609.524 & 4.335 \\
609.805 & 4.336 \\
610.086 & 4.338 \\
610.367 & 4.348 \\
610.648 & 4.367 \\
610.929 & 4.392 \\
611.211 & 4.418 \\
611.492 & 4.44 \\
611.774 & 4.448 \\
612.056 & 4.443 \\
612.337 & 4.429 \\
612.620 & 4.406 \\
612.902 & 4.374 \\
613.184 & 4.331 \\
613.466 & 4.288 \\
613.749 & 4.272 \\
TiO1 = 0.05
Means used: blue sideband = 4.47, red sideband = 4.41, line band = 4.25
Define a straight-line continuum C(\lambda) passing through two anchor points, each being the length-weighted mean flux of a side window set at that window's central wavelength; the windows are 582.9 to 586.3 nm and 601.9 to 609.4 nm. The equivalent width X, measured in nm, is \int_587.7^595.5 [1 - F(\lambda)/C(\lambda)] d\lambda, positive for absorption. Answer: 0.62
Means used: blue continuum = 4.35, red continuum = 4.36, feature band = 4.01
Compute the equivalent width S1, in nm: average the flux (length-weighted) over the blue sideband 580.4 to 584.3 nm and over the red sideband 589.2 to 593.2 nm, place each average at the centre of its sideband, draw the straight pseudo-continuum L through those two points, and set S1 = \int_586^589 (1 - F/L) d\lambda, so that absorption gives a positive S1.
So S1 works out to 0.10 nm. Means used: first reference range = 4.49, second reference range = 3.98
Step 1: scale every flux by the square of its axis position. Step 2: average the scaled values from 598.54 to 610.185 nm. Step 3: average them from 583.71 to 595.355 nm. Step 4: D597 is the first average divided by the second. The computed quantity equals 1.1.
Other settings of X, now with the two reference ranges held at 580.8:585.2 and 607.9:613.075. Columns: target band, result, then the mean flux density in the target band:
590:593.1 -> 0.23 nm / 4.11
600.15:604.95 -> 0.16 nm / 4.25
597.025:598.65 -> 0.05 nm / 4.29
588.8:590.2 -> 0.30 nm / 3.49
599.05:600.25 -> 0.05 nm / 4.21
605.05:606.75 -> -0.02 nm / 4.44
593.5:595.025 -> 0.07 nm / 4.22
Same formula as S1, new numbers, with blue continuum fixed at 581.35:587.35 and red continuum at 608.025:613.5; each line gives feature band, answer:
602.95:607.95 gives -0.072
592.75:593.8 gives 0.032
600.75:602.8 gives 0.123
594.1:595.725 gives 0.056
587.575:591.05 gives 0.486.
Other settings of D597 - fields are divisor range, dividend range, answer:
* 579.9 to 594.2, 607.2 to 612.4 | 1.13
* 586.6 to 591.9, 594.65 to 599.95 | 1.11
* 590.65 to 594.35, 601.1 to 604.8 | 1.05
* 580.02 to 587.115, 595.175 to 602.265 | 1.01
